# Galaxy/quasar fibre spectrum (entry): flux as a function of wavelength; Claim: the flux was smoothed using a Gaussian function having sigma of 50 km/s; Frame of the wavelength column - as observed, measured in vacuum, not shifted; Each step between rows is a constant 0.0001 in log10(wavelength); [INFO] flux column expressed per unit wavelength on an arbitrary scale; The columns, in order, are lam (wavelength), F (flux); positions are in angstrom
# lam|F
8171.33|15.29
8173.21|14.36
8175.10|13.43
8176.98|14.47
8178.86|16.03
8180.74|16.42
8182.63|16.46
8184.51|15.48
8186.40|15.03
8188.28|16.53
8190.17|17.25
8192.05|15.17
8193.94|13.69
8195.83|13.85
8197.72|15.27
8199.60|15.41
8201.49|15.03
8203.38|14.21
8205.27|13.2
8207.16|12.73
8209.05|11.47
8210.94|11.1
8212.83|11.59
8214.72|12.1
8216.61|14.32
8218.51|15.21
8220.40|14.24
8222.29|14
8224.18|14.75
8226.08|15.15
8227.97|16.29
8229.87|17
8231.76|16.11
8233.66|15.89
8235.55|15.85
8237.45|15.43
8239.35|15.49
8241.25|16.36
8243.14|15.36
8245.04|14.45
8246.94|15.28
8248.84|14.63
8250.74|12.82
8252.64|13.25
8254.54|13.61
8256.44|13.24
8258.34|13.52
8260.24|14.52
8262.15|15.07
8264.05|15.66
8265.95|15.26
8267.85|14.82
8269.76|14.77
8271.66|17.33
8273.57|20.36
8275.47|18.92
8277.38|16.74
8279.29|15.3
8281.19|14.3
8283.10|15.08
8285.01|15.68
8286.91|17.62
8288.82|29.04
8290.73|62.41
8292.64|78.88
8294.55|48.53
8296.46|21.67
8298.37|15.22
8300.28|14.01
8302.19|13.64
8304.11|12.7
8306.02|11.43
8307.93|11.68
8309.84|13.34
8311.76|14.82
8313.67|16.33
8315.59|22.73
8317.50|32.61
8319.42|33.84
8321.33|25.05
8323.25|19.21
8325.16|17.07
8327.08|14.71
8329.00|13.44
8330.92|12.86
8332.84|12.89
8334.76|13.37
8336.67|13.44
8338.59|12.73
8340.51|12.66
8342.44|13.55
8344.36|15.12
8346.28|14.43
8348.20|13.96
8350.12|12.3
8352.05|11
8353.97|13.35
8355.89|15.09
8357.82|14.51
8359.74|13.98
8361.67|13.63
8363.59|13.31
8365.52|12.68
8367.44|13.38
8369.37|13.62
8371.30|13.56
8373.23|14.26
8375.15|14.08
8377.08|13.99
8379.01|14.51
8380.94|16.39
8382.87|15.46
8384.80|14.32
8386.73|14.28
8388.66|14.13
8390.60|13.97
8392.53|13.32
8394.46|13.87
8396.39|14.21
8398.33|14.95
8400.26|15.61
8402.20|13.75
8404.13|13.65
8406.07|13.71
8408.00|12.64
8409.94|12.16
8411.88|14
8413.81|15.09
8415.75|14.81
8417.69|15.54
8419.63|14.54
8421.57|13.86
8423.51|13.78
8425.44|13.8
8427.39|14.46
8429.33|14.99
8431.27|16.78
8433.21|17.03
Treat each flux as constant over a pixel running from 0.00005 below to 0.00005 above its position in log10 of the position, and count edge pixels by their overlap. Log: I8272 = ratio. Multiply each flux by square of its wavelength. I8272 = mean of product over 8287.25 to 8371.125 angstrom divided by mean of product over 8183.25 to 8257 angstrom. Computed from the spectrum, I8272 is 1.3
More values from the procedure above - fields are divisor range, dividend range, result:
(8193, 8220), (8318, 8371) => 1.16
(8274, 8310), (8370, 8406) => 0.62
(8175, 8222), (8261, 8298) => 1.73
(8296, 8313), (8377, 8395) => 1.05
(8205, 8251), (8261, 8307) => 1.56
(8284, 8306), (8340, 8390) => 0.49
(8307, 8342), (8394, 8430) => 0.84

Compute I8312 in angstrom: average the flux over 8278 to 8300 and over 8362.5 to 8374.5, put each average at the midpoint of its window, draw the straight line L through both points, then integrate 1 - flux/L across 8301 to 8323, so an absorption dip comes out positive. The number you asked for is 5.0 angstrom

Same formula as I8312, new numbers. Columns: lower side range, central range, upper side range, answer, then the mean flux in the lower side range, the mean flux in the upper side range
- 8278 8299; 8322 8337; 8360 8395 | 5.27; 30.4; 14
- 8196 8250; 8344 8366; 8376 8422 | 1.16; 14.6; 14.3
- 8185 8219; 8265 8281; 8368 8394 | -2.74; 14.1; 14.3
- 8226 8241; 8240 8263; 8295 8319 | 2.86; 16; 17.7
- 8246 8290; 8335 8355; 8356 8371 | 1.26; 16.2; 13.7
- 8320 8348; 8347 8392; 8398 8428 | 2.57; 15.3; 14.1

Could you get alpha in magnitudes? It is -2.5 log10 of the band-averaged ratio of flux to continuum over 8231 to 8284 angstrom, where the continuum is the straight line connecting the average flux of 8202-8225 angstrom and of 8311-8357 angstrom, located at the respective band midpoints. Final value -0.06 mag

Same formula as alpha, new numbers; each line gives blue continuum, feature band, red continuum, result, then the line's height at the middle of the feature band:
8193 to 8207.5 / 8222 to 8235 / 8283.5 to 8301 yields 0.269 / 20.1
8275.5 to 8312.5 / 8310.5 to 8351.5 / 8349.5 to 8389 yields 0.116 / 18.6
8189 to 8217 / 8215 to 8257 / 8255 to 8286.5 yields -0.017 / 14.7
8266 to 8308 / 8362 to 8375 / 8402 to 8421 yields 0.250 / 17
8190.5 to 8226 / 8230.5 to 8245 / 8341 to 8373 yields -0.143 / 13.8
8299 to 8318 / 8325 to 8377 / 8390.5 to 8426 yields 0.114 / 15.1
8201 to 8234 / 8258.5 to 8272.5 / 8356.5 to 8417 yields -0.085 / 14.1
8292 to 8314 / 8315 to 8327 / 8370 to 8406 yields -0.191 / 20.4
